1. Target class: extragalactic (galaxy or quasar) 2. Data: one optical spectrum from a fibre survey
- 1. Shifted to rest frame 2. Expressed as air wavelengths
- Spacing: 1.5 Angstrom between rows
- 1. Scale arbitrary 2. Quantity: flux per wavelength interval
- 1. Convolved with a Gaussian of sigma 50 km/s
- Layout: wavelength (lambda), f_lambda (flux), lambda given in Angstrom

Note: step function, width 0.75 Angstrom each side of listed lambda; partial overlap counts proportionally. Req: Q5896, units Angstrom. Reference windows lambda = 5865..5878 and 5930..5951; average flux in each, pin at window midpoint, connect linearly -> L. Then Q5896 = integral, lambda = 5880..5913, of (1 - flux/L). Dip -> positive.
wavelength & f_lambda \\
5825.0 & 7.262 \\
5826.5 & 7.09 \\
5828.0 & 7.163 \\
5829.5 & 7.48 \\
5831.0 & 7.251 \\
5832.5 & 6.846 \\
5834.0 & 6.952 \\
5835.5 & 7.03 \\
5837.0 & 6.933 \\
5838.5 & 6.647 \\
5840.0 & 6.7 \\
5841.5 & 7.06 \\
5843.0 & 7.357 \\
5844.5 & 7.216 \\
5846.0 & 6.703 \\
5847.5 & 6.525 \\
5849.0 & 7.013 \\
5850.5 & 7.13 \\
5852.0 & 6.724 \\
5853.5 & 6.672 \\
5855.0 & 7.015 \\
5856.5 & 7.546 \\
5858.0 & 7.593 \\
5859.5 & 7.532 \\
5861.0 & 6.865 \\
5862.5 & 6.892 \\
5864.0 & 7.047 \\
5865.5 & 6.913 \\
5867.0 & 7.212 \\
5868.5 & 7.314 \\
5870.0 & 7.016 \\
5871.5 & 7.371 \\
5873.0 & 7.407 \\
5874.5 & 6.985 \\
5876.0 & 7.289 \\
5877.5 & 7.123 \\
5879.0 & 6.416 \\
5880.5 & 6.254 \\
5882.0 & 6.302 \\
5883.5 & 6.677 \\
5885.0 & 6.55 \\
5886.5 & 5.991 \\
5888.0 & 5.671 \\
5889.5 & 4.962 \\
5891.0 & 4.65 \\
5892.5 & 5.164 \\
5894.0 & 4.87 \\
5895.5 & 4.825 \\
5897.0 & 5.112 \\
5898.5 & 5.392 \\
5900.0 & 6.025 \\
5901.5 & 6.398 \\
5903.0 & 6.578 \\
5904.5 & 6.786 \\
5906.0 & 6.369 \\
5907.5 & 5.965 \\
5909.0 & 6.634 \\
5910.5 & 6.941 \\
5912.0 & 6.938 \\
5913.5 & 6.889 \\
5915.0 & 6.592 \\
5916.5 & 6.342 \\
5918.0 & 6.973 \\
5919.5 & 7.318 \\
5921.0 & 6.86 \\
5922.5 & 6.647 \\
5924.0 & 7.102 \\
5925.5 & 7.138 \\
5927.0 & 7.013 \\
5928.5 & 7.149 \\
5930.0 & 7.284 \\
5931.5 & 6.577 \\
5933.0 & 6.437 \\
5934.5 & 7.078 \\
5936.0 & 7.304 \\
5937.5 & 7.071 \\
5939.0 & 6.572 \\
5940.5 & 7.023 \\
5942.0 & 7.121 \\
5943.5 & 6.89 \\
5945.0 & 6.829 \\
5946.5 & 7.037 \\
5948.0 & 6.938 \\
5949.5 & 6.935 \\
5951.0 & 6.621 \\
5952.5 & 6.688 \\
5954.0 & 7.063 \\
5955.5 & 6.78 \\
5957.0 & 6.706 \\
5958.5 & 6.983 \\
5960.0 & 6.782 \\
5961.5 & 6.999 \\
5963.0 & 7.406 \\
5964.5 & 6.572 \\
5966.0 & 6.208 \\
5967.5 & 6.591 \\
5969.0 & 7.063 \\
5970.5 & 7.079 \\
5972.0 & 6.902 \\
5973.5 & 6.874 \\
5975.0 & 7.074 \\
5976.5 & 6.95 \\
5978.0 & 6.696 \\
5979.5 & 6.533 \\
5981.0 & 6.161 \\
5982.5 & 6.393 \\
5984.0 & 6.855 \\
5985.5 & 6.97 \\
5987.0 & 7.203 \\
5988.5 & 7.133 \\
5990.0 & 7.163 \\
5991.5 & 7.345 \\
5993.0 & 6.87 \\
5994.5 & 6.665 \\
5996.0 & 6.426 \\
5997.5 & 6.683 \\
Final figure 5.2 Angstrom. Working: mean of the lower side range 7.19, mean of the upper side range 6.91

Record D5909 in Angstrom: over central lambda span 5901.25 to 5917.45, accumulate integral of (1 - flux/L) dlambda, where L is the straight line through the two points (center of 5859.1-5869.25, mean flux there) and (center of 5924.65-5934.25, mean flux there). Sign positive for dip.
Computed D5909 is 0.9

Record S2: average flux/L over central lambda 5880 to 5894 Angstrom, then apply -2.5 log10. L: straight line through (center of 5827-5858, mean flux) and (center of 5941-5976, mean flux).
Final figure 0.21 mag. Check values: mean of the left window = 7.01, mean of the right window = 6.88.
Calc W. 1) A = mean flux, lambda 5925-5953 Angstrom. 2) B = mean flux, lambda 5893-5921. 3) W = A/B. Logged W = 1.10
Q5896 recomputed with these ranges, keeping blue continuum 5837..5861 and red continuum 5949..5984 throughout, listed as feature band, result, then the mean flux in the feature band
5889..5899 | 2.80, 4.99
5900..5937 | 0.49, 6.79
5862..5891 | 1.32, 6.65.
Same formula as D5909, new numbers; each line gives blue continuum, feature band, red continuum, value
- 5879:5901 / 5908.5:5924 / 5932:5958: -1.5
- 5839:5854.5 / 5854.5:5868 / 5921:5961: -0.5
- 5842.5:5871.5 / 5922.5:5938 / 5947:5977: -0.2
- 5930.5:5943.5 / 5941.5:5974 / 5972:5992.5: 0.1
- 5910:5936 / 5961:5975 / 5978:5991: -0.1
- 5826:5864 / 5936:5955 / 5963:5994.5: -0.1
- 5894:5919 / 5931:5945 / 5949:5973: -0.6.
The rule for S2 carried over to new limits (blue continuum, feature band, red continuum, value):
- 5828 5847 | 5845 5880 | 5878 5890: -0.08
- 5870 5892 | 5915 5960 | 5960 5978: -0.03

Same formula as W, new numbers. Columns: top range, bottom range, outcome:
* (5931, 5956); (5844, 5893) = 1.02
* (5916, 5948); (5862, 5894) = 1.07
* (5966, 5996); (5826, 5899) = 1.03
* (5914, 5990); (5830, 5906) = 1.04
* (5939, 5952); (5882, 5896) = 1.25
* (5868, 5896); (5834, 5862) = 0.89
